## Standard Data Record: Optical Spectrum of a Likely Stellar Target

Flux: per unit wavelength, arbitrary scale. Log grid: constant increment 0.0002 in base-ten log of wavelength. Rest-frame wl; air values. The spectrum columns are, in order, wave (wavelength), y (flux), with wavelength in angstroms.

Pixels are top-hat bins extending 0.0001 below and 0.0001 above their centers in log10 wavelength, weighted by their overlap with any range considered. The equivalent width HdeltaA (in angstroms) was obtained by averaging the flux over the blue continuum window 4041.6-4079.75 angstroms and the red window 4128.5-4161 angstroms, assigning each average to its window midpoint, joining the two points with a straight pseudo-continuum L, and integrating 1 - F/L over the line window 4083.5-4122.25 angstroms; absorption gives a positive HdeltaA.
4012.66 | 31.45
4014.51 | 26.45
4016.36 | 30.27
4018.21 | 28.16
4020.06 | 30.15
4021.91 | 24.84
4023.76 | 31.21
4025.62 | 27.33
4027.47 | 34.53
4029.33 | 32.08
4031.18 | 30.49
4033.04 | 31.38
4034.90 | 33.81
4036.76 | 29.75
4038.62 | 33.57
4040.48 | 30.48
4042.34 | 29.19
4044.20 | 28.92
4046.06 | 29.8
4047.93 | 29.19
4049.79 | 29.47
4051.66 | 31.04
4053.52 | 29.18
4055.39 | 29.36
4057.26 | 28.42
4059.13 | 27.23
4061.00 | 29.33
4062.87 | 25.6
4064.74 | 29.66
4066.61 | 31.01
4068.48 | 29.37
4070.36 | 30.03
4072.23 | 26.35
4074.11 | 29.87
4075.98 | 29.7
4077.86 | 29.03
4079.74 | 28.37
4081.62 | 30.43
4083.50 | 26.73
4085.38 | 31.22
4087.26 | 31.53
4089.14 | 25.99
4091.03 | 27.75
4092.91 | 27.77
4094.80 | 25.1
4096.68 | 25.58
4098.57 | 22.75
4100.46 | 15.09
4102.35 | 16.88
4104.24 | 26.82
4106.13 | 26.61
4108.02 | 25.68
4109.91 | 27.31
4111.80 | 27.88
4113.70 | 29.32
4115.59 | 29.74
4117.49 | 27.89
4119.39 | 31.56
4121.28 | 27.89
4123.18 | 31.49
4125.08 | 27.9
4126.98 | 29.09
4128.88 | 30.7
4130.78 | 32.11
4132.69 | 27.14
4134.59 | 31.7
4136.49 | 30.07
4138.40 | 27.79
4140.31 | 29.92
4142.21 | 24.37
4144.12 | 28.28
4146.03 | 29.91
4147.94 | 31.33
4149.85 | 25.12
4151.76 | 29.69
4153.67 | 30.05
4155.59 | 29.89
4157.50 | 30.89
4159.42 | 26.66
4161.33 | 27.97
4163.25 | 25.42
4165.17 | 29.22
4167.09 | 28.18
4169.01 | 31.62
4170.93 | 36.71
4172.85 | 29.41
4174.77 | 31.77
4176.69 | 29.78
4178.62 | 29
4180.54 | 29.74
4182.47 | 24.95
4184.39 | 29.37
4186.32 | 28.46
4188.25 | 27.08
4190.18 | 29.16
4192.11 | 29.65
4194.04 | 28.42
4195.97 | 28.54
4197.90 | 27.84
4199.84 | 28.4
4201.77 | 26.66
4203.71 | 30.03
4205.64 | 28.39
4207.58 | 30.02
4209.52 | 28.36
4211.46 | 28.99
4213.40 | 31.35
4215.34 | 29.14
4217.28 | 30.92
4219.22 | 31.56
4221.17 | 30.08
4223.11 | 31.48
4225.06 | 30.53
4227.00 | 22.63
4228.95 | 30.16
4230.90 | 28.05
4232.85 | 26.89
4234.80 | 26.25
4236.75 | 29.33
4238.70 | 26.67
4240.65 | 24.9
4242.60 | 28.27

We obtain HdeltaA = 3.4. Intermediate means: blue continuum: 29.1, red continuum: 29.1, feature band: 26.5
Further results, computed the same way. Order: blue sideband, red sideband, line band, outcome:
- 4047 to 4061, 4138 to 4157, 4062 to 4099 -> 0.96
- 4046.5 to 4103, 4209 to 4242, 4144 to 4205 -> -1.52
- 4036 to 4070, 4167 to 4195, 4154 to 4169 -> 0.50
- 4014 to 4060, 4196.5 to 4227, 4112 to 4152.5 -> 0.59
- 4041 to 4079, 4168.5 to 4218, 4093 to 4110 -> 3.27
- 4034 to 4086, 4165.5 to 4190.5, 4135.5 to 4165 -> 1.08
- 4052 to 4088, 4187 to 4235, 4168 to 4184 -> -0.78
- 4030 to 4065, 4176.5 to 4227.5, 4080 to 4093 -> 0.34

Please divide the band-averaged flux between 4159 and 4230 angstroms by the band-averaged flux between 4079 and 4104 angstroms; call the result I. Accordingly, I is 1.13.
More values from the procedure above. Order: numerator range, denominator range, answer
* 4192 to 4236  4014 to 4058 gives 0.96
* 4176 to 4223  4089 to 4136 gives 1.07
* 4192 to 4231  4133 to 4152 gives 1.01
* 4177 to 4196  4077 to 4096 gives 1.00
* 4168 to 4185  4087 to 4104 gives 1.26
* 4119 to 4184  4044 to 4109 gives 1.06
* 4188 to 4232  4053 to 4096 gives 1.01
